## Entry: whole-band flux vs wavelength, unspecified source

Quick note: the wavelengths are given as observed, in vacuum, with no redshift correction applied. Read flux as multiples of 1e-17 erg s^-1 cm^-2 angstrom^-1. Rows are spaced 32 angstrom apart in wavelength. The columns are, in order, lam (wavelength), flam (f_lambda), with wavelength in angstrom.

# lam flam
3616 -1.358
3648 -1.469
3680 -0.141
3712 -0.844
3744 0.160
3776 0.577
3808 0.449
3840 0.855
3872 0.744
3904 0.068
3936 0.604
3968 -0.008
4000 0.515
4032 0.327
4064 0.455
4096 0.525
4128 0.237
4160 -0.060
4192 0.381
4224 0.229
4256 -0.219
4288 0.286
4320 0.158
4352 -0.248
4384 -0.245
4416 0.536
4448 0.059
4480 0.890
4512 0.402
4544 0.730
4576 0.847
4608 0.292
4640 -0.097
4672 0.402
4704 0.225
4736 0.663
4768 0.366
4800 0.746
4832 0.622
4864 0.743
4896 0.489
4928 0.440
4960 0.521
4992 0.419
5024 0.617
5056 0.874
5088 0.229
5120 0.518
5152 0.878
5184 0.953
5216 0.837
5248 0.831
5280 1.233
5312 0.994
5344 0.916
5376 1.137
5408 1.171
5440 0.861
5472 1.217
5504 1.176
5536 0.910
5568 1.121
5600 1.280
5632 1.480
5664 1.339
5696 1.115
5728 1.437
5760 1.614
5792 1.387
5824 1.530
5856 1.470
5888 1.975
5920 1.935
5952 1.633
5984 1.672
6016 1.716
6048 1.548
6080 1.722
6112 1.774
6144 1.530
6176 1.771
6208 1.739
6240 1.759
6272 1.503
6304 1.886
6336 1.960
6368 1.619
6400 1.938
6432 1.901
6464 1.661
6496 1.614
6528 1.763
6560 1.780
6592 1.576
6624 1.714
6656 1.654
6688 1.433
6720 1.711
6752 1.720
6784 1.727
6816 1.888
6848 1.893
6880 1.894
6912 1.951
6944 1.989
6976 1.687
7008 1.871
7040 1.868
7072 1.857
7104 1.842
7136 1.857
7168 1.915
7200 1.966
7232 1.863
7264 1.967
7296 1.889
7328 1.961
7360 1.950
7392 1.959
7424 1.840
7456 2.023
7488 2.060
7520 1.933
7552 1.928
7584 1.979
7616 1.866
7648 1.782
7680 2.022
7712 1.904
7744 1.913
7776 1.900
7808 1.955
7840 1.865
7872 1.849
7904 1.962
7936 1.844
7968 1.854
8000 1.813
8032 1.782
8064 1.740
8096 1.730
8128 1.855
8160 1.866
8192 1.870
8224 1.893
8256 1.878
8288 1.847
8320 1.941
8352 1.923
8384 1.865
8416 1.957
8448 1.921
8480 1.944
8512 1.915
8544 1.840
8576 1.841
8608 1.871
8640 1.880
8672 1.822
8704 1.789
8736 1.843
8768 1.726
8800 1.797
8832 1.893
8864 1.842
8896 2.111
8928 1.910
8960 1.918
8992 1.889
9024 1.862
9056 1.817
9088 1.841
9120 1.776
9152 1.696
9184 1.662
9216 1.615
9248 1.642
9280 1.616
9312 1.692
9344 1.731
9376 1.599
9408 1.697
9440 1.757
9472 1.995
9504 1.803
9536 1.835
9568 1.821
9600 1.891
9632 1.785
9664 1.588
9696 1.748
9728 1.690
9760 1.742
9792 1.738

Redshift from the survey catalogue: 0.29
